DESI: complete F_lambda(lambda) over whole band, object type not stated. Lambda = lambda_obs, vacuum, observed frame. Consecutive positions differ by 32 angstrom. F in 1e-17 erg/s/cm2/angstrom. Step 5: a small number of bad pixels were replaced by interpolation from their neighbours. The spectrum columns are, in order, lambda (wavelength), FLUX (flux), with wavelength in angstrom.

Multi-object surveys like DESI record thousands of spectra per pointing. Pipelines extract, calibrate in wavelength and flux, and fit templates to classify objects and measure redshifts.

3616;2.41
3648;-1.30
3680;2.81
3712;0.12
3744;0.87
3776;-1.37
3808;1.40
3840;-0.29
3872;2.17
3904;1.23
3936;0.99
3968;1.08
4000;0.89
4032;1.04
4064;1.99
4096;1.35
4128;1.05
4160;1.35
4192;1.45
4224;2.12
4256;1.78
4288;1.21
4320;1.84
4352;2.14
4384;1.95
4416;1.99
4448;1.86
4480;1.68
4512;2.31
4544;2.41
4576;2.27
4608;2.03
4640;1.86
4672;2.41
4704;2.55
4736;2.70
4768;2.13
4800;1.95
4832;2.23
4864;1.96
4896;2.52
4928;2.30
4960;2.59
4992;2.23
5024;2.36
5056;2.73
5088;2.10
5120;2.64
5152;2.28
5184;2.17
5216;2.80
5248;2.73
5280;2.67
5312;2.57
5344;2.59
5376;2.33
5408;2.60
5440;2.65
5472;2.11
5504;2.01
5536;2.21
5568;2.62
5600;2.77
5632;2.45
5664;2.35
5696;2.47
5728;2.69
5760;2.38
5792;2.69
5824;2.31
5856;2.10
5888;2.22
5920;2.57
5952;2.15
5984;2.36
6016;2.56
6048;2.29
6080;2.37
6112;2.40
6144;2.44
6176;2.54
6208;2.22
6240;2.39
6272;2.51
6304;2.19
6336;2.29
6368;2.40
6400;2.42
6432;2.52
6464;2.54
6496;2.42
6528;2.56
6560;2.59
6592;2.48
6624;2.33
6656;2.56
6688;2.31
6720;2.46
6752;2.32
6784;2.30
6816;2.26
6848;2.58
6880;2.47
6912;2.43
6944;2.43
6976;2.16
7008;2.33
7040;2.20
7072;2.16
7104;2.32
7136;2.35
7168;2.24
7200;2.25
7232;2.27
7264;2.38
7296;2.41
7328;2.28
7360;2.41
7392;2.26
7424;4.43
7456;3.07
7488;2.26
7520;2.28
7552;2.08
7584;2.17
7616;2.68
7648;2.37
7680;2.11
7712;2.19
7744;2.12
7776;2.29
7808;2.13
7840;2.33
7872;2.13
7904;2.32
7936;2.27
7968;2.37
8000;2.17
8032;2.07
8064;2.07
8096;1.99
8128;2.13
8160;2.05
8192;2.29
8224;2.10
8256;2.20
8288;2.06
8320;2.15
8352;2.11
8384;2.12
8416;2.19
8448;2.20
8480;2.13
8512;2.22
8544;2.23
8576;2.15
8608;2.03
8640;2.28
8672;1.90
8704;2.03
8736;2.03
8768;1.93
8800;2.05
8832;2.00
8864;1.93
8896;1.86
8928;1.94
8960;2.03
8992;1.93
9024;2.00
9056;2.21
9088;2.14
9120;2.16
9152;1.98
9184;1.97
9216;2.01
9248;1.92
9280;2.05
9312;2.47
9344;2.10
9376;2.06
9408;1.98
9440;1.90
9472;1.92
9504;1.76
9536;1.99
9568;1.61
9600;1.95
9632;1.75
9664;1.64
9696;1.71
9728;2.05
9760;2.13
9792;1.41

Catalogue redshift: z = 0.132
